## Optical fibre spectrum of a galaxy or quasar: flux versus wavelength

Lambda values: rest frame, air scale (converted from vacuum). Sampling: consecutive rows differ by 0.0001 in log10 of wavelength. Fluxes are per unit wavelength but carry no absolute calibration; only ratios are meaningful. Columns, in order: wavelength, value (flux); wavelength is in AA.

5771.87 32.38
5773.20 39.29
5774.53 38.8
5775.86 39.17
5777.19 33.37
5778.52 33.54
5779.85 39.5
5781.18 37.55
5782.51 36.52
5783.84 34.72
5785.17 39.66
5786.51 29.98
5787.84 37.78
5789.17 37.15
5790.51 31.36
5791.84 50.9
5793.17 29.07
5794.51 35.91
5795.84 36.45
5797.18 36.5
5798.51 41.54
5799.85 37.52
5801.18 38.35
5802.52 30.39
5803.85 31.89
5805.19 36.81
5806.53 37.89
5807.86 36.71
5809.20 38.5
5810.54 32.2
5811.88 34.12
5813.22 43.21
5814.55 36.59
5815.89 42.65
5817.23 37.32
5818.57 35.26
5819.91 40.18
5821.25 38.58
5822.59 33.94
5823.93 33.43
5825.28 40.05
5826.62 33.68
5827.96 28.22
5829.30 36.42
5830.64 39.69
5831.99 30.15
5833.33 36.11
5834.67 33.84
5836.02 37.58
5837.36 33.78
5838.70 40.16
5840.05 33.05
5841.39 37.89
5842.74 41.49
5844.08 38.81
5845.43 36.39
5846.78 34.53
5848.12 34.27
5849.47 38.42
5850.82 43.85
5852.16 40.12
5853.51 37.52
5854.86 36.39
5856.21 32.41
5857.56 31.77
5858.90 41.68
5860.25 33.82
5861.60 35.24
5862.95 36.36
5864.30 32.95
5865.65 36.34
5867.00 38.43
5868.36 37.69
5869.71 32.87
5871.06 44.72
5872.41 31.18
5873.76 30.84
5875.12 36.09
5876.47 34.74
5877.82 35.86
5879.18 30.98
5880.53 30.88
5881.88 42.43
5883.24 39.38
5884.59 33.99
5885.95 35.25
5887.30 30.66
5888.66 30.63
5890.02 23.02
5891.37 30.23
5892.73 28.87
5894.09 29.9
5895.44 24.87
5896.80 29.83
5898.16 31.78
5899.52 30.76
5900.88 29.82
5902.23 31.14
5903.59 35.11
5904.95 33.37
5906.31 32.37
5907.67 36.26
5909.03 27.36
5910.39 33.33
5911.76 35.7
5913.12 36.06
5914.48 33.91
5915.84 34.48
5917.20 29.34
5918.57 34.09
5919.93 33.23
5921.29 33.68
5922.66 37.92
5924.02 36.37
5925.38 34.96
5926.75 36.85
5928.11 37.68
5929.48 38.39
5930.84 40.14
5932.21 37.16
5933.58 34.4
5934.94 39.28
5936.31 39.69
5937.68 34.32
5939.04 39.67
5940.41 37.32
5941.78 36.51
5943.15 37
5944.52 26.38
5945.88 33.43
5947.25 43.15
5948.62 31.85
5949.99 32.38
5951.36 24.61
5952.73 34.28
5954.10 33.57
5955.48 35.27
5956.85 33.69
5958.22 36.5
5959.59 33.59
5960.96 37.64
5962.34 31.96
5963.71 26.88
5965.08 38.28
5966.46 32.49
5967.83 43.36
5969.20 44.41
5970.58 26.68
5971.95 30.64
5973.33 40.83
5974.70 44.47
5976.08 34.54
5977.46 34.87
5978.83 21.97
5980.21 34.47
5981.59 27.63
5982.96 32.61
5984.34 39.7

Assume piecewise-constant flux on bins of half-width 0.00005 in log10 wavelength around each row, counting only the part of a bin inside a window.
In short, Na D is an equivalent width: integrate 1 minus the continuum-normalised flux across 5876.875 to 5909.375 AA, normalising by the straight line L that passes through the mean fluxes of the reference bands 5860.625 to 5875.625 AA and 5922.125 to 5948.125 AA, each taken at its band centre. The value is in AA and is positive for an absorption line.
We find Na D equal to 3.7 AA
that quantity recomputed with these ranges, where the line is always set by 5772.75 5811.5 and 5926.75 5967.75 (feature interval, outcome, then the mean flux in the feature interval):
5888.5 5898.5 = 2.0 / 28.4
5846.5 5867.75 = -0.3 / 36.5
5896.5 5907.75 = 1.1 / 32.1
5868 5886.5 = 0.2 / 35.5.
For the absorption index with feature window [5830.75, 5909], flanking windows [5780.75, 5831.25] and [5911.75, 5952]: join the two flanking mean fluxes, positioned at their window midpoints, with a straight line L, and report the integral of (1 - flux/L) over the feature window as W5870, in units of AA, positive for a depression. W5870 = 3.12 AA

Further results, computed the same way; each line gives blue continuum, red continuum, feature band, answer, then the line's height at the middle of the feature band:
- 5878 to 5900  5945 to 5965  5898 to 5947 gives -3.3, 32.6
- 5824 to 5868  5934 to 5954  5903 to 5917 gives 0.7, 35.4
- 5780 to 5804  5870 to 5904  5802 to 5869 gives -3.4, 34.6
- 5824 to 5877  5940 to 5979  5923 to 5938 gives -1.0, 35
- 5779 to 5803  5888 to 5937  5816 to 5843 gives -0.3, 35.7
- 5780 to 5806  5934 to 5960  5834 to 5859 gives -0.8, 35.9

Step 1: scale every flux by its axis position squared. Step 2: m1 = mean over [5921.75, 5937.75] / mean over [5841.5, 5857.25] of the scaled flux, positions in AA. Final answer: 1.0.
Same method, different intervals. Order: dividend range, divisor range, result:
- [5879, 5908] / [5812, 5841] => 0.90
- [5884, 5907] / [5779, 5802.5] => 0.86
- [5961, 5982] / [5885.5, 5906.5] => 1.16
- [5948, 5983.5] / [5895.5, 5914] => 1.07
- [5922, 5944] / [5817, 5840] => 1.08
